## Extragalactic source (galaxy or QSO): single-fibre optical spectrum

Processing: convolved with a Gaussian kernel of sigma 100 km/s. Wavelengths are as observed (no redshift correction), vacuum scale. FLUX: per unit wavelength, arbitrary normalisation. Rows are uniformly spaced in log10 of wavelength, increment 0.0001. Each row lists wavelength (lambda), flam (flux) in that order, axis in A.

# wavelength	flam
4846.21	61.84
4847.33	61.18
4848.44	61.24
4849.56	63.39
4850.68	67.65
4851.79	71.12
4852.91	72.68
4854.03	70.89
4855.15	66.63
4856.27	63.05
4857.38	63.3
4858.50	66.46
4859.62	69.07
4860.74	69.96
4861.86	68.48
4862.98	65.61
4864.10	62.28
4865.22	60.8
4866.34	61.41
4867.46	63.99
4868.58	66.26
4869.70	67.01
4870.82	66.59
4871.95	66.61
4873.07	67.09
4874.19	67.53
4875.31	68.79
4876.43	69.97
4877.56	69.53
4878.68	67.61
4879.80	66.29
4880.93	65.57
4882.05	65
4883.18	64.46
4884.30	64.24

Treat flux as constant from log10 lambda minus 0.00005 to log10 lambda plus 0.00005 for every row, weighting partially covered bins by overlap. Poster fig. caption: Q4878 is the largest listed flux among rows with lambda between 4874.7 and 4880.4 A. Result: 69.97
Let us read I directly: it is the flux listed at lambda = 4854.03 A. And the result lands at 70.89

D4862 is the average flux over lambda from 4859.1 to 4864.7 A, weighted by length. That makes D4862 67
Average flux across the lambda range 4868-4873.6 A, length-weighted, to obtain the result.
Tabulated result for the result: 66.7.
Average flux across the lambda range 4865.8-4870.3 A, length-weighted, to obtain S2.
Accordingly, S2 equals 64.8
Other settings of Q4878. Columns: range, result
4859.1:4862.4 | 69.96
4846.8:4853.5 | 72.68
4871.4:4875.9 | 68.79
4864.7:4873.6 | 67.09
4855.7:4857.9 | 63.3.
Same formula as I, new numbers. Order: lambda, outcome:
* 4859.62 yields 69.07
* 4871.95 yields 66.61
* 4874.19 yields 67.53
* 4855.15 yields 66.63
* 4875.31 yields 68.79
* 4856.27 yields 63.05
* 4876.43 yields 69.97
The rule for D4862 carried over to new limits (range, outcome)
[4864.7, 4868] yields 62.1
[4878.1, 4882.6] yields 66.2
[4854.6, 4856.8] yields 64.8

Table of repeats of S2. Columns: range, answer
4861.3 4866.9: 63.7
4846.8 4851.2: 63.3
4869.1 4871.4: 66.6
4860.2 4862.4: 69.2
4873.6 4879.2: 68.7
